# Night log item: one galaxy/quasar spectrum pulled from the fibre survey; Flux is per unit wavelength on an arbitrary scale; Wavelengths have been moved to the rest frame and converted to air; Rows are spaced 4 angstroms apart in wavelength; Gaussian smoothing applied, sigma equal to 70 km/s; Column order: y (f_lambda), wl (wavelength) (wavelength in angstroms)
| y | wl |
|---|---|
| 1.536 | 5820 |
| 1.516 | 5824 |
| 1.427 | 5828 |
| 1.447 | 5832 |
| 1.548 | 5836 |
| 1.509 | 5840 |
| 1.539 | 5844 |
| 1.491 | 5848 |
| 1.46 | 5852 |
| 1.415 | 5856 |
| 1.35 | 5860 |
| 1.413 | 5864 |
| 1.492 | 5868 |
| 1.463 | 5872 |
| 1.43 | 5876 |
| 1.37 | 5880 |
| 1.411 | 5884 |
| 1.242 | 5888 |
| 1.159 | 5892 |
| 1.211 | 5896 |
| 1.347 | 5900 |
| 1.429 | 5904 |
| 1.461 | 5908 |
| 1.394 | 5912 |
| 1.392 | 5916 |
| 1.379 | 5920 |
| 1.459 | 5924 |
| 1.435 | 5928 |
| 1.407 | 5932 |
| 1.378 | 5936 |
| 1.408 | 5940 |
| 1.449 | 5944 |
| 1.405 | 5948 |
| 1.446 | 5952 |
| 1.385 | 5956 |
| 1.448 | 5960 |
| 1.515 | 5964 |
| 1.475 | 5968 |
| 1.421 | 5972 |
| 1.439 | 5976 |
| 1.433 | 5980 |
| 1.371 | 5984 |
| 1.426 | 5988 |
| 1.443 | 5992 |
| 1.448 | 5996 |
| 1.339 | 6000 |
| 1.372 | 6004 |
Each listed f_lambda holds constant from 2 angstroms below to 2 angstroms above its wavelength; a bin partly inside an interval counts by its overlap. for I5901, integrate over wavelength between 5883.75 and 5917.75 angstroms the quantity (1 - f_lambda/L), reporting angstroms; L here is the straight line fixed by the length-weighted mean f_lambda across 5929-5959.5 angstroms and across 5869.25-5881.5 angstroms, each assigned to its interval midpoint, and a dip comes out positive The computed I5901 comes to 2.1 angstroms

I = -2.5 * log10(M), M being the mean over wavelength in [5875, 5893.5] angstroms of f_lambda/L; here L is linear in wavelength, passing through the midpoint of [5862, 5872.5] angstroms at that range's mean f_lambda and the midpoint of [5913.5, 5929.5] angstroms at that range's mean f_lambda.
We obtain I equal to 0.096 mag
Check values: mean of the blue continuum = 1.46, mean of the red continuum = 1.41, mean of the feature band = 1.32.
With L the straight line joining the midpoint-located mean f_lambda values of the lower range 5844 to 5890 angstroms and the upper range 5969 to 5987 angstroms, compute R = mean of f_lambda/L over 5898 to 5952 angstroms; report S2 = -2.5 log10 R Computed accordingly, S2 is 0.01 mag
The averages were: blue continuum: 1.42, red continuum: 1.42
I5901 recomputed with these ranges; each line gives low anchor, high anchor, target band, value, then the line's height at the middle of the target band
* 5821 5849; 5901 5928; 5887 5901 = 2.0 angstroms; 1.44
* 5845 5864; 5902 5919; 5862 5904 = 2.0 angstroms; 1.42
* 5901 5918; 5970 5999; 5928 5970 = -0.4 angstroms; 1.42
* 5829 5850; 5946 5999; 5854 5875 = 0.9 angstroms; 1.49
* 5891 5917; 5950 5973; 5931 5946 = 0.0 angstroms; 1.41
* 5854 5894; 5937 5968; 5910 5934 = 0.0 angstroms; 1.41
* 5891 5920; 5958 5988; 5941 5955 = -0.2 angstroms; 1.41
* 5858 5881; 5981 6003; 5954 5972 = -0.5 angstroms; 1.41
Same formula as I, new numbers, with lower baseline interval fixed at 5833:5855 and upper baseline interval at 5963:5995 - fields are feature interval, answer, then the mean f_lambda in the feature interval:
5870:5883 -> 0.05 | 1.42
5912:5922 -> 0.06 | 1.39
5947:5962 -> 0.02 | 1.42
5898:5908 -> 0.05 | 1.4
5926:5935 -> 0.03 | 1.42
